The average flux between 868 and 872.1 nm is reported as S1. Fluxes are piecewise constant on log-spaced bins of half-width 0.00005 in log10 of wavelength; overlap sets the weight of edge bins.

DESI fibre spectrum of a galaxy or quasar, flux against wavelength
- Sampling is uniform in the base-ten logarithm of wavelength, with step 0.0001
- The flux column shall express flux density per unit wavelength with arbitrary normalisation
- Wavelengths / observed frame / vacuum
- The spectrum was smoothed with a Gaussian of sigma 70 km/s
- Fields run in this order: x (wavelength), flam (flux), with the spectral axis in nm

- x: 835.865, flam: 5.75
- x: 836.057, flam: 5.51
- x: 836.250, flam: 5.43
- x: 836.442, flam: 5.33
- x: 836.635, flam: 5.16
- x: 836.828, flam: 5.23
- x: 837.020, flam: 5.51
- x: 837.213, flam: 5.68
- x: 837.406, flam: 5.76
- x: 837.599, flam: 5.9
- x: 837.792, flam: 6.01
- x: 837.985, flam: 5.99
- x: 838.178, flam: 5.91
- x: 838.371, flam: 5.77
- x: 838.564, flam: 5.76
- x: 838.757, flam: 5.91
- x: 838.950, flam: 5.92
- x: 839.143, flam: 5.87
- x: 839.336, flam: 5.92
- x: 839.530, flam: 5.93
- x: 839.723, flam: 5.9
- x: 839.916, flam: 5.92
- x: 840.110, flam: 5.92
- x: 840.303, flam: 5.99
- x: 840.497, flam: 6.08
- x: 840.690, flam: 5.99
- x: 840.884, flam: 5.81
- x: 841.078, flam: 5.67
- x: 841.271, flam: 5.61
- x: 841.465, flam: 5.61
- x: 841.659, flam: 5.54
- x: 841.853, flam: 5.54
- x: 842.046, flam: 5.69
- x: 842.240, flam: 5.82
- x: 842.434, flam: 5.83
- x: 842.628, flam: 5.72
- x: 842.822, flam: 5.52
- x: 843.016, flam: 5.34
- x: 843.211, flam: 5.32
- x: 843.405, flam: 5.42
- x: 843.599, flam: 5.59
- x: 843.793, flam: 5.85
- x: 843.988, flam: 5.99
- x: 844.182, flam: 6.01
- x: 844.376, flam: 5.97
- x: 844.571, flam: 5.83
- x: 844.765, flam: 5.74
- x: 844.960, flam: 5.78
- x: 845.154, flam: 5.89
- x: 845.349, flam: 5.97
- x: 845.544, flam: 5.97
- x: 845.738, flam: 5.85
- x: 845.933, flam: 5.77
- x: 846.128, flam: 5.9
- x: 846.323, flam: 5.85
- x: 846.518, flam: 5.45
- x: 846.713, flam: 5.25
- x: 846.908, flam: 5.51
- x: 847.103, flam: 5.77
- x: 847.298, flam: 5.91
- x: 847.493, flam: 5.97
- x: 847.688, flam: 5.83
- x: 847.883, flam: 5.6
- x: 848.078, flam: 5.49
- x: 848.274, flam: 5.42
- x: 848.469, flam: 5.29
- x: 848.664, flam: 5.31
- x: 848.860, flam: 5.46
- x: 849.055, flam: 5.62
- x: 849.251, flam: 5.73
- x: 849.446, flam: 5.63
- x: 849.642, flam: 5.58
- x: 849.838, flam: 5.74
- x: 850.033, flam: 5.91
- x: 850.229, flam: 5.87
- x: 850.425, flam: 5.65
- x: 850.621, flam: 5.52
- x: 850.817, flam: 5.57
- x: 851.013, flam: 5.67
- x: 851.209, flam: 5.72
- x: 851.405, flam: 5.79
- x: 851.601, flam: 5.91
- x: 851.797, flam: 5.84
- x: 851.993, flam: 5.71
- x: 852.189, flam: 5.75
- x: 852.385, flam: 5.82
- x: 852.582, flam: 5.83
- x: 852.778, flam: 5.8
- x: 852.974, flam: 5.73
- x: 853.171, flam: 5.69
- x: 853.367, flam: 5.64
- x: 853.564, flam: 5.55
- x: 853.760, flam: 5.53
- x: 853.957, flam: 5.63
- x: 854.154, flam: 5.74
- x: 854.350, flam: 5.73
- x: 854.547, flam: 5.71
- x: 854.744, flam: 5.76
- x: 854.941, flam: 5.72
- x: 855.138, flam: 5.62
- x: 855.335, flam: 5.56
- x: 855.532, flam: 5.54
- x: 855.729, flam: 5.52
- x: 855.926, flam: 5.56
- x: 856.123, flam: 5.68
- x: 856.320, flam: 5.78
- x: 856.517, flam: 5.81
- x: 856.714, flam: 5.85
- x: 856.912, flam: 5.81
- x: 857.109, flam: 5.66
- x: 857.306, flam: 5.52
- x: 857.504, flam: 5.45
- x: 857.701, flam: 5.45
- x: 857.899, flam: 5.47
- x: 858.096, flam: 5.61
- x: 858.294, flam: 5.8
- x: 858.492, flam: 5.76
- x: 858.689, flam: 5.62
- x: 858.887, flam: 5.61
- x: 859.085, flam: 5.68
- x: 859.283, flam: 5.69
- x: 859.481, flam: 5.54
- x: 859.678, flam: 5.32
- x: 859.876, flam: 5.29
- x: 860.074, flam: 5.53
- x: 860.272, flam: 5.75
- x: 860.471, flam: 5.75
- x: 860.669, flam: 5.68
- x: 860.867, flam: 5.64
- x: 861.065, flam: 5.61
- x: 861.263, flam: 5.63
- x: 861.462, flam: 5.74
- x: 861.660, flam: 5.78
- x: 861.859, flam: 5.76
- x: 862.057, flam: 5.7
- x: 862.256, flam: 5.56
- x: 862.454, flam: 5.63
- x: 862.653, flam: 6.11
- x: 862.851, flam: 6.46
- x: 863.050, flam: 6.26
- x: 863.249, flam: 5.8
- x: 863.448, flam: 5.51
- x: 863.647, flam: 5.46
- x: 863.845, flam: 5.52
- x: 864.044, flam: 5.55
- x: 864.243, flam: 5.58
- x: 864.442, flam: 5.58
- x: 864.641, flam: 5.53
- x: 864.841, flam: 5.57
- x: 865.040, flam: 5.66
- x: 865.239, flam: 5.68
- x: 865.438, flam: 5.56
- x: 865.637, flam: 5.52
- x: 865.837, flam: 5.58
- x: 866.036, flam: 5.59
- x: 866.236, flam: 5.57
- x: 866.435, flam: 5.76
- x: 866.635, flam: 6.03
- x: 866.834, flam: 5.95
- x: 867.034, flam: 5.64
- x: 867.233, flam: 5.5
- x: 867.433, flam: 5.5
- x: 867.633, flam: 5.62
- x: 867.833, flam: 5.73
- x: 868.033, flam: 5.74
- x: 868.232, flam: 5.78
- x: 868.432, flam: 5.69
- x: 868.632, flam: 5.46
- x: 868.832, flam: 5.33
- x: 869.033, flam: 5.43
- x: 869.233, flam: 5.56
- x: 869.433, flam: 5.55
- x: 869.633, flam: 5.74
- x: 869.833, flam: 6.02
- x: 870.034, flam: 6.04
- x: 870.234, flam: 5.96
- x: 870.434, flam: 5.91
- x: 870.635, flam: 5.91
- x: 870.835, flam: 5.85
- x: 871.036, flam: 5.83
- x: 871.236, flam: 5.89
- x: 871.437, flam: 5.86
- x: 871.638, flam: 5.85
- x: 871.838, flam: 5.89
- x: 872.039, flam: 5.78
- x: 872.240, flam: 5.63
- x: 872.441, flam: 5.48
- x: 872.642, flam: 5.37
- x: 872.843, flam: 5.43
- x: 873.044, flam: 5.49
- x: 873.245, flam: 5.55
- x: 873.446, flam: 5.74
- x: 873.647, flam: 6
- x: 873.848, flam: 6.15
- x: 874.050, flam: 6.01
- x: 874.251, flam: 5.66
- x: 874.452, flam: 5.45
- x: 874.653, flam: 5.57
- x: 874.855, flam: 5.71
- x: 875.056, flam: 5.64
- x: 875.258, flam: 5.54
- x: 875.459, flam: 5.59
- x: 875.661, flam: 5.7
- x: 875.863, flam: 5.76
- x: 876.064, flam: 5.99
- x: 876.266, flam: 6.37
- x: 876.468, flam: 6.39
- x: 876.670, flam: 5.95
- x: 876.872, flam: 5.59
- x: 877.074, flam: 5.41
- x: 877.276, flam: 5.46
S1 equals 5.77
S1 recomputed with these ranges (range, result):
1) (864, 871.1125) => 5.68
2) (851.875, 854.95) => 5.71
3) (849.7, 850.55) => 5.77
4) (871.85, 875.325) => 5.66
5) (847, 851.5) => 5.65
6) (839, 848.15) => 5.76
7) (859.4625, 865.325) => 5.67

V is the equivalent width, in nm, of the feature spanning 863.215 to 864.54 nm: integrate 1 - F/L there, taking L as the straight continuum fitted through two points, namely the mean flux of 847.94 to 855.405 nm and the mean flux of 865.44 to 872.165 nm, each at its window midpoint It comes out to 0.034 nm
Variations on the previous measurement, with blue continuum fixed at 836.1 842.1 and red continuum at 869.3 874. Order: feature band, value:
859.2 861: 0.06 nm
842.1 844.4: 0.03 nm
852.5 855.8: 0.06 nm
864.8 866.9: 0.04 nm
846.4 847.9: 0.02 nm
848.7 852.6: 0.04 nm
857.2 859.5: 0.07 nm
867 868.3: 0.03 nm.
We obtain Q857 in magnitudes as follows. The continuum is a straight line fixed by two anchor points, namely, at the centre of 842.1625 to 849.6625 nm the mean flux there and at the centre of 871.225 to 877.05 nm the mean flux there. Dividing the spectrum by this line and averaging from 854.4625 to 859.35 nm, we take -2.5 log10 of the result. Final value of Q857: 0.012 mag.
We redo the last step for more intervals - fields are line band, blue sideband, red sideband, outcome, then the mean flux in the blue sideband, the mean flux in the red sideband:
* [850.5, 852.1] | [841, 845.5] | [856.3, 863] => 0.00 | 5.71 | 5.68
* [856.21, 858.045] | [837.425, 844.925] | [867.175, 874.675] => 0.02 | 5.79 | 5.71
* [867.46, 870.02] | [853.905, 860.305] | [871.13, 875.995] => 0.01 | 5.63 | 5.7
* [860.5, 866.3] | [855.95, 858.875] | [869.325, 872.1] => 0.01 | 5.66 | 5.86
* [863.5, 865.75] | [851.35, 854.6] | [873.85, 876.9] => 0.04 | 5.73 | 5.81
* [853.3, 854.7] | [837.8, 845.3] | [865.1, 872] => 0.02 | 5.79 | 5.72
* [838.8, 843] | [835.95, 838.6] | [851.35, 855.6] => -0.03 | 5.64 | 5.71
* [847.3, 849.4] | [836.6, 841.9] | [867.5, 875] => 0.03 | 5.79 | 5.72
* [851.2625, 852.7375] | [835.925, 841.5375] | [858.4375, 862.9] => -0.02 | 5.76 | 5.68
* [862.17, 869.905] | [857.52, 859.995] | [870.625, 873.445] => -0.01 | 5.57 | 5.7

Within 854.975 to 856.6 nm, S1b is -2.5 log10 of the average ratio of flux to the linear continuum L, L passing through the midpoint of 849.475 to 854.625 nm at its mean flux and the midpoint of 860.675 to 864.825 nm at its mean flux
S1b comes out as 0.015 mag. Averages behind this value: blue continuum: 5.71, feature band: 5.64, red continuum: 5.72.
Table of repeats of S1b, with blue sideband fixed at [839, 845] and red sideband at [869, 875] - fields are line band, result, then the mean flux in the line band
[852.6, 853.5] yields 0.01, 5.72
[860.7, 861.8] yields 0.01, 5.68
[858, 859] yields 0.01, 5.68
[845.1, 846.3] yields -0.02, 5.89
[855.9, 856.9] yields 0.00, 5.76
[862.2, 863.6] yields -0.03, 5.9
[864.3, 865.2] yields 0.03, 5.59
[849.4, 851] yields 0.01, 5.68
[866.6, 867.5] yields 0.01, 5.71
